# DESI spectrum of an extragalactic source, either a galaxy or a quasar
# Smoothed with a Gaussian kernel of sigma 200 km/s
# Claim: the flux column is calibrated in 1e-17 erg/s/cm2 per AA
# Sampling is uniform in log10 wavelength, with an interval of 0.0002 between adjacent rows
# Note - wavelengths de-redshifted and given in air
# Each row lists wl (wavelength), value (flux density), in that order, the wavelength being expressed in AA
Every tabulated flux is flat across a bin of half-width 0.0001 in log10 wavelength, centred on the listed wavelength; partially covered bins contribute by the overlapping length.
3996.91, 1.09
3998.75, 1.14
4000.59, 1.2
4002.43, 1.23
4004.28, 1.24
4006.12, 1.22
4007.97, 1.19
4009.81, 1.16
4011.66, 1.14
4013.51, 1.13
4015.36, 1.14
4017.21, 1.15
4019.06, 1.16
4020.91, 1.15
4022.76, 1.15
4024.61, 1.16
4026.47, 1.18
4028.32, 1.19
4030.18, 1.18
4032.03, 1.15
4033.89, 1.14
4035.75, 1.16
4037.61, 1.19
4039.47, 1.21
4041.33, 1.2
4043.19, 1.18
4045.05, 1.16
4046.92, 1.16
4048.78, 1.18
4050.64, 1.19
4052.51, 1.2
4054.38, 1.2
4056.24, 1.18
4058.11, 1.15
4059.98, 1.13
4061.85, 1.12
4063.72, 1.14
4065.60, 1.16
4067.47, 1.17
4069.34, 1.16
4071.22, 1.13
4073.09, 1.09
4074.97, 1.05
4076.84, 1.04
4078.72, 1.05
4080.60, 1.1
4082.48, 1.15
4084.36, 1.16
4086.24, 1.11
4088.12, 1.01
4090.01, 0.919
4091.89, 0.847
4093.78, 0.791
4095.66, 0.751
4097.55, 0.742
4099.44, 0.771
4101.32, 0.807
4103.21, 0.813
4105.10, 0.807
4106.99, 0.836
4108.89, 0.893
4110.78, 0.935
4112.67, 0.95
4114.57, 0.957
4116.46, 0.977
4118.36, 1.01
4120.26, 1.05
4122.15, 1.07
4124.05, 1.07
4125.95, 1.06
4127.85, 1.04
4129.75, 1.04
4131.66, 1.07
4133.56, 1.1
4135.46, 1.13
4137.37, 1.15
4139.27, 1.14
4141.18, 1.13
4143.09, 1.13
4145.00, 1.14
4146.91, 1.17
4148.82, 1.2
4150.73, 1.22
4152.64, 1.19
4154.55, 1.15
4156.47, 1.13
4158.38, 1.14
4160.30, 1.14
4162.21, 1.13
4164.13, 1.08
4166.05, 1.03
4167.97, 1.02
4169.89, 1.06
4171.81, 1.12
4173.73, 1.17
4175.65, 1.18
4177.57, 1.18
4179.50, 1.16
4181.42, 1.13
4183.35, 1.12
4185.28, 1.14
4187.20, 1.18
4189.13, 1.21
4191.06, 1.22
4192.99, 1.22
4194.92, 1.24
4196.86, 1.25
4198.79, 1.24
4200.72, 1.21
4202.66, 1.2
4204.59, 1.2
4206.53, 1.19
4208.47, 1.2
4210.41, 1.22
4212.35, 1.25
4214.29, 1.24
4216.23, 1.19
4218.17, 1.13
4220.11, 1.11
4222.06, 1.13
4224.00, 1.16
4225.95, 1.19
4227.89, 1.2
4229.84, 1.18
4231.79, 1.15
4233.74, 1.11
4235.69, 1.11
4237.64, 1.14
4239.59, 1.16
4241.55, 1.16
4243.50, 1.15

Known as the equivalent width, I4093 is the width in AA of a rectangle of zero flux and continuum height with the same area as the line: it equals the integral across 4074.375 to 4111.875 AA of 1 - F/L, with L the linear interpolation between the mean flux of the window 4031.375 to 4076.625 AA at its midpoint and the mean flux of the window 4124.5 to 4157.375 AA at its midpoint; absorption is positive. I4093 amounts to 7.09 AA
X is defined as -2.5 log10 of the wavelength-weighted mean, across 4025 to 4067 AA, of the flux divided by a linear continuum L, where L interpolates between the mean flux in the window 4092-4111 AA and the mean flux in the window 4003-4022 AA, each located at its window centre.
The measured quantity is -0.14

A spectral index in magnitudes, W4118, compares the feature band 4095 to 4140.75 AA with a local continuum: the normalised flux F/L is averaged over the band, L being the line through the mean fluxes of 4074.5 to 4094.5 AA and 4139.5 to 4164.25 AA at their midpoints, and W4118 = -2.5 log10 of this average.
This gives 0.13 mag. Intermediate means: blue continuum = 1.02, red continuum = 1.15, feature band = 0.969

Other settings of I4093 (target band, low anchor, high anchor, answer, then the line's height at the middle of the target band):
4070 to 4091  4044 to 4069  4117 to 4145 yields 1.2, 1.14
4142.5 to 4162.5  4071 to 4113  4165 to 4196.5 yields -1.4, 1.08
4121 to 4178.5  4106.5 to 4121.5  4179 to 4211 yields -3.2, 1.06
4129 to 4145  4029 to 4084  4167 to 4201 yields 0.7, 1.16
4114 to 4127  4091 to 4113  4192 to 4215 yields -1.9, 0.897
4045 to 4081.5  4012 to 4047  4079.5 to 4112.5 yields -3.6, 1.04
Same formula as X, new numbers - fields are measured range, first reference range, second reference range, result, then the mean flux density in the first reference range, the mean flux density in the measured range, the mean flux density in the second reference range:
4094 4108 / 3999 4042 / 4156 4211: 0.42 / 1.17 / 0.79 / 1.16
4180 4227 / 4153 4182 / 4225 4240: -0.05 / 1.12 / 1.19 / 1.16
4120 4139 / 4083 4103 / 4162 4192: -0.09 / 0.893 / 1.08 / 1.13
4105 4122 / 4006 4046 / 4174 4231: 0.24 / 1.17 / 0.948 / 1.19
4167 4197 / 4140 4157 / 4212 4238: 0.00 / 1.16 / 1.16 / 1.16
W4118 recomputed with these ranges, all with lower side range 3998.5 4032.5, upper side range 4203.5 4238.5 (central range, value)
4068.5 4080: 0.083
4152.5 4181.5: 0.046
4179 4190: 0.015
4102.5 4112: 0.336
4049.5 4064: 0.007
